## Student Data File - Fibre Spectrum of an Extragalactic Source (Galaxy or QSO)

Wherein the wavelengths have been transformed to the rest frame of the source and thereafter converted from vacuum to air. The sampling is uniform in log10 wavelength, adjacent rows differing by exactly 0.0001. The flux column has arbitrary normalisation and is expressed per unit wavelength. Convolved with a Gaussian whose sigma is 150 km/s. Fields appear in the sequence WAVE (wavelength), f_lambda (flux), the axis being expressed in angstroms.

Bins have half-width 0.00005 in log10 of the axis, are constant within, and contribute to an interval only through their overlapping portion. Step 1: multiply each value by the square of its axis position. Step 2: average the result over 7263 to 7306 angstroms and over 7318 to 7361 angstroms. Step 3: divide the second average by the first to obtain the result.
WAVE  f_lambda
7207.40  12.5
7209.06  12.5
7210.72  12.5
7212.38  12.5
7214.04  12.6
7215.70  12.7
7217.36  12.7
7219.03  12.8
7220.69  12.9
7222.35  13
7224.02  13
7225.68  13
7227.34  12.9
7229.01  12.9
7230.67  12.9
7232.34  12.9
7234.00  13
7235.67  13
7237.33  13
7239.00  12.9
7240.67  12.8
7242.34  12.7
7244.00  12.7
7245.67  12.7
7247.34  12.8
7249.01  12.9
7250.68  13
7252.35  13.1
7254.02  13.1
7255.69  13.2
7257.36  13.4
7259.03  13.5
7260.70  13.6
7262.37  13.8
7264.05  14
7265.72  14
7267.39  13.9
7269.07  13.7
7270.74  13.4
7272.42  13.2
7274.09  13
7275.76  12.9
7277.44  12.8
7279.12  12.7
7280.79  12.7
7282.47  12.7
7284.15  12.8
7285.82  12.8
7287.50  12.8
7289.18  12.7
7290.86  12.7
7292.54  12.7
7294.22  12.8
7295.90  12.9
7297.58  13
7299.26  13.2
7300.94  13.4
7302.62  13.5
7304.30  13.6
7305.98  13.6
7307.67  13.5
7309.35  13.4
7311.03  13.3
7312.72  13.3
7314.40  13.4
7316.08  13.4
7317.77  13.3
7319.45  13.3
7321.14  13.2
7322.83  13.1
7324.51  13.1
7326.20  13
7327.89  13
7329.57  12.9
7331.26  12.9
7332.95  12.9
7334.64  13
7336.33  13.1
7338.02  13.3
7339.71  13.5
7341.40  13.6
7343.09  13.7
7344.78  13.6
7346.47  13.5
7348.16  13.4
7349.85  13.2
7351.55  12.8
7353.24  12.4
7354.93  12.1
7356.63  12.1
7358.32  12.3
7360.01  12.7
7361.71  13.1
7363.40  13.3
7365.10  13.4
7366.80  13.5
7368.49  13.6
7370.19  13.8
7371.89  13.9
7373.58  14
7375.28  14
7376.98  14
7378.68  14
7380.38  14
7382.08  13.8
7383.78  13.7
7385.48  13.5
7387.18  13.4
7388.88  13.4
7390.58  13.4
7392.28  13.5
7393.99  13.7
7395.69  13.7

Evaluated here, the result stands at 1.0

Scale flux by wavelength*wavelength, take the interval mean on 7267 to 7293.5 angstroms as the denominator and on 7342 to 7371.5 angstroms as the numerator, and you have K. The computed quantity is 1.03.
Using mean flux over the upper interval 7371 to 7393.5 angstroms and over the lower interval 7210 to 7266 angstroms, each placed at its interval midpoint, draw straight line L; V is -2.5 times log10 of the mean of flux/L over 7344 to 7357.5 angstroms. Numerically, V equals 0.057 mag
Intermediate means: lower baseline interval 13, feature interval 12.9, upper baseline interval 13.7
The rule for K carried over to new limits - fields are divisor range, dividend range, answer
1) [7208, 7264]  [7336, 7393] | 1.07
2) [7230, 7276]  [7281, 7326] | 1.01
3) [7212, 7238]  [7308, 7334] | 1.05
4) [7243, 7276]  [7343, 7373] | 1.01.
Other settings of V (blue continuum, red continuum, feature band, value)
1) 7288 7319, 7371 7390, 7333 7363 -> 0.042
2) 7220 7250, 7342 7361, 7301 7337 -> -0.028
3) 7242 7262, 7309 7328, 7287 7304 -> 0.016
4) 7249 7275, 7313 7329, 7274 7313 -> 0.024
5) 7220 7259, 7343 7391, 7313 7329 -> 0.001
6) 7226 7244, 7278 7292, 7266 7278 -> -0.045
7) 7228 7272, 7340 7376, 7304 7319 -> -0.016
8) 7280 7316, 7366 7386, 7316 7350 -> 0.015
